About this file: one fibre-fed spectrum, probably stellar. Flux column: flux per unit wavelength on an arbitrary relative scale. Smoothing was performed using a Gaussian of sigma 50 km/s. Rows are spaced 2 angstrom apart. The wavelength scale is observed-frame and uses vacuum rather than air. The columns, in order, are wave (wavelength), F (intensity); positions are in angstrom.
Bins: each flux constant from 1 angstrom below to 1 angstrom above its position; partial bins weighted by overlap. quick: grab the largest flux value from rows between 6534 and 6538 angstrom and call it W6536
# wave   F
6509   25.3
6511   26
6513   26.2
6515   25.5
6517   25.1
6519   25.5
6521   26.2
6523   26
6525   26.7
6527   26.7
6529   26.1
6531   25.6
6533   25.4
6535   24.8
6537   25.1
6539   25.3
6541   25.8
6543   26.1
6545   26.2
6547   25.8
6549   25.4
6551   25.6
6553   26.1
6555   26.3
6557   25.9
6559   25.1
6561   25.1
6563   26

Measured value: 25.1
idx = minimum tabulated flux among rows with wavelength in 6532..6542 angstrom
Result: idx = 24.8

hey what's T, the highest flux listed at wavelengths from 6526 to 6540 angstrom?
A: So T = 26.7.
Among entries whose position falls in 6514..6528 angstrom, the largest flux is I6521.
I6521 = 26.7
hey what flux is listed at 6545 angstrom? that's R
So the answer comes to 26.2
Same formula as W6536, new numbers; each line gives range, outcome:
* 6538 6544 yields 26.1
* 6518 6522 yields 26.2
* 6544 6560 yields 26.3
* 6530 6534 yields 25.6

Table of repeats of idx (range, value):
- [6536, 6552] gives 25.1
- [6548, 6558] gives 25.4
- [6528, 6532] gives 25.6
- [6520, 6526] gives 26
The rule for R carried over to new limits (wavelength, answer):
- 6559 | 25.1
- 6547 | 25.8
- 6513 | 26.2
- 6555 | 26.3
